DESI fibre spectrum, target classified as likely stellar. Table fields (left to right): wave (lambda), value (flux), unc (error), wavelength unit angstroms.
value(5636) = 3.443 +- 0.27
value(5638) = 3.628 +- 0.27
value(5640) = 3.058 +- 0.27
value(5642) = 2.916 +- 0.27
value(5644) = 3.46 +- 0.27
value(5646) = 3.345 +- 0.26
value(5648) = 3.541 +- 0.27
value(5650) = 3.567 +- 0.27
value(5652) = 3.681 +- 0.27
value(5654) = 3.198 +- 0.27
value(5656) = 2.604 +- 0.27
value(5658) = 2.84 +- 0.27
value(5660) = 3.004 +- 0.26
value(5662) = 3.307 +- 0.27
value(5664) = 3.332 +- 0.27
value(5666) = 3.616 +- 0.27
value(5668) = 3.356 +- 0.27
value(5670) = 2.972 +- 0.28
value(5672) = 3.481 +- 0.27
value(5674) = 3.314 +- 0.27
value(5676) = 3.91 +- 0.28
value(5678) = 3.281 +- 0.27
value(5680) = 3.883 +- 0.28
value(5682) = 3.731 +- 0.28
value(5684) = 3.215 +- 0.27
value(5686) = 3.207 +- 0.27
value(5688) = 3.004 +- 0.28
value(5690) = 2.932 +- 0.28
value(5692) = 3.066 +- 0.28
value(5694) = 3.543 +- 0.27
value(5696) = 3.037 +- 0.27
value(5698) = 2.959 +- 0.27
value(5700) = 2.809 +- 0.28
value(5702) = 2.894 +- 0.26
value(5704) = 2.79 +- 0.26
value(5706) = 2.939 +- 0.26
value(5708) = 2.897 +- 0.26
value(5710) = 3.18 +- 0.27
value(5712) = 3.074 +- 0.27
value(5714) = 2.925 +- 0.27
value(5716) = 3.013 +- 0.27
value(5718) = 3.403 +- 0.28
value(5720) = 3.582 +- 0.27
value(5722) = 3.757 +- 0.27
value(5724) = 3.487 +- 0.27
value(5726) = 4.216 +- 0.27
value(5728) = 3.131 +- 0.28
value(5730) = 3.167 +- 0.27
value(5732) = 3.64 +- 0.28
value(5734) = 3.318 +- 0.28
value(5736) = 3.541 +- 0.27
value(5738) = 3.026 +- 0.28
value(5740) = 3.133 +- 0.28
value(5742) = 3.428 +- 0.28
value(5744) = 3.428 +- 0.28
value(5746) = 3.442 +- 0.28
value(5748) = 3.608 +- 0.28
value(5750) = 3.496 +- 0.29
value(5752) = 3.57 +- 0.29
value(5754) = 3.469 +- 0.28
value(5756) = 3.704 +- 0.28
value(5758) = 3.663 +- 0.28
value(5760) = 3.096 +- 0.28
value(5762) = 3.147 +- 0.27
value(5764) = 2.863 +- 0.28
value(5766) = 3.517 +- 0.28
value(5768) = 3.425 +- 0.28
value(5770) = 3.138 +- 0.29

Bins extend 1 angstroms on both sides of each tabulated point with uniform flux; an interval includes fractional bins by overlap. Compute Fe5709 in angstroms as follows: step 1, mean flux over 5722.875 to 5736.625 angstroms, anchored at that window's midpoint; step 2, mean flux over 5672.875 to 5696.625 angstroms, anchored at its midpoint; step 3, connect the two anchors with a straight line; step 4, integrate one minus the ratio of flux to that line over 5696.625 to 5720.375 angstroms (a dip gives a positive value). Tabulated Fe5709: 2.8 angstroms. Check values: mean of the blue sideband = 3.35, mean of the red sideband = 3.5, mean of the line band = 3.02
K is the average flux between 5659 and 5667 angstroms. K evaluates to 3.31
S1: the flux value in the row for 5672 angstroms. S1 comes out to 3.481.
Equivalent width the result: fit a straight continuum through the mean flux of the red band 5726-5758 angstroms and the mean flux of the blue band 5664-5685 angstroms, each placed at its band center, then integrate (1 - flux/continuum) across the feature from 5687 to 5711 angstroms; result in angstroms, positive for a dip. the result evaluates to 3.15 angstroms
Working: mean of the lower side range 3.47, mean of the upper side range 3.44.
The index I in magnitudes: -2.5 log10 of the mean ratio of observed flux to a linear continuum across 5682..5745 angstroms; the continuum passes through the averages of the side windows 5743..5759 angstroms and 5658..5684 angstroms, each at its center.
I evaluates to 0.082 mag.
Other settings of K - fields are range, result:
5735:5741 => 3.23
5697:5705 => 2.86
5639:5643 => 2.99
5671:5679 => 3.5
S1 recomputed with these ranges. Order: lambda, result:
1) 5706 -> 2.939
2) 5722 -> 3.757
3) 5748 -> 3.608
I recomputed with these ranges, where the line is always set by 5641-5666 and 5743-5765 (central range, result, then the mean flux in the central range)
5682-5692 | 0.05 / 3.15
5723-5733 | -0.05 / 3.53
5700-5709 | 0.16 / 2.87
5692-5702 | 0.09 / 3.07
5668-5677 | -0.04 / 3.41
